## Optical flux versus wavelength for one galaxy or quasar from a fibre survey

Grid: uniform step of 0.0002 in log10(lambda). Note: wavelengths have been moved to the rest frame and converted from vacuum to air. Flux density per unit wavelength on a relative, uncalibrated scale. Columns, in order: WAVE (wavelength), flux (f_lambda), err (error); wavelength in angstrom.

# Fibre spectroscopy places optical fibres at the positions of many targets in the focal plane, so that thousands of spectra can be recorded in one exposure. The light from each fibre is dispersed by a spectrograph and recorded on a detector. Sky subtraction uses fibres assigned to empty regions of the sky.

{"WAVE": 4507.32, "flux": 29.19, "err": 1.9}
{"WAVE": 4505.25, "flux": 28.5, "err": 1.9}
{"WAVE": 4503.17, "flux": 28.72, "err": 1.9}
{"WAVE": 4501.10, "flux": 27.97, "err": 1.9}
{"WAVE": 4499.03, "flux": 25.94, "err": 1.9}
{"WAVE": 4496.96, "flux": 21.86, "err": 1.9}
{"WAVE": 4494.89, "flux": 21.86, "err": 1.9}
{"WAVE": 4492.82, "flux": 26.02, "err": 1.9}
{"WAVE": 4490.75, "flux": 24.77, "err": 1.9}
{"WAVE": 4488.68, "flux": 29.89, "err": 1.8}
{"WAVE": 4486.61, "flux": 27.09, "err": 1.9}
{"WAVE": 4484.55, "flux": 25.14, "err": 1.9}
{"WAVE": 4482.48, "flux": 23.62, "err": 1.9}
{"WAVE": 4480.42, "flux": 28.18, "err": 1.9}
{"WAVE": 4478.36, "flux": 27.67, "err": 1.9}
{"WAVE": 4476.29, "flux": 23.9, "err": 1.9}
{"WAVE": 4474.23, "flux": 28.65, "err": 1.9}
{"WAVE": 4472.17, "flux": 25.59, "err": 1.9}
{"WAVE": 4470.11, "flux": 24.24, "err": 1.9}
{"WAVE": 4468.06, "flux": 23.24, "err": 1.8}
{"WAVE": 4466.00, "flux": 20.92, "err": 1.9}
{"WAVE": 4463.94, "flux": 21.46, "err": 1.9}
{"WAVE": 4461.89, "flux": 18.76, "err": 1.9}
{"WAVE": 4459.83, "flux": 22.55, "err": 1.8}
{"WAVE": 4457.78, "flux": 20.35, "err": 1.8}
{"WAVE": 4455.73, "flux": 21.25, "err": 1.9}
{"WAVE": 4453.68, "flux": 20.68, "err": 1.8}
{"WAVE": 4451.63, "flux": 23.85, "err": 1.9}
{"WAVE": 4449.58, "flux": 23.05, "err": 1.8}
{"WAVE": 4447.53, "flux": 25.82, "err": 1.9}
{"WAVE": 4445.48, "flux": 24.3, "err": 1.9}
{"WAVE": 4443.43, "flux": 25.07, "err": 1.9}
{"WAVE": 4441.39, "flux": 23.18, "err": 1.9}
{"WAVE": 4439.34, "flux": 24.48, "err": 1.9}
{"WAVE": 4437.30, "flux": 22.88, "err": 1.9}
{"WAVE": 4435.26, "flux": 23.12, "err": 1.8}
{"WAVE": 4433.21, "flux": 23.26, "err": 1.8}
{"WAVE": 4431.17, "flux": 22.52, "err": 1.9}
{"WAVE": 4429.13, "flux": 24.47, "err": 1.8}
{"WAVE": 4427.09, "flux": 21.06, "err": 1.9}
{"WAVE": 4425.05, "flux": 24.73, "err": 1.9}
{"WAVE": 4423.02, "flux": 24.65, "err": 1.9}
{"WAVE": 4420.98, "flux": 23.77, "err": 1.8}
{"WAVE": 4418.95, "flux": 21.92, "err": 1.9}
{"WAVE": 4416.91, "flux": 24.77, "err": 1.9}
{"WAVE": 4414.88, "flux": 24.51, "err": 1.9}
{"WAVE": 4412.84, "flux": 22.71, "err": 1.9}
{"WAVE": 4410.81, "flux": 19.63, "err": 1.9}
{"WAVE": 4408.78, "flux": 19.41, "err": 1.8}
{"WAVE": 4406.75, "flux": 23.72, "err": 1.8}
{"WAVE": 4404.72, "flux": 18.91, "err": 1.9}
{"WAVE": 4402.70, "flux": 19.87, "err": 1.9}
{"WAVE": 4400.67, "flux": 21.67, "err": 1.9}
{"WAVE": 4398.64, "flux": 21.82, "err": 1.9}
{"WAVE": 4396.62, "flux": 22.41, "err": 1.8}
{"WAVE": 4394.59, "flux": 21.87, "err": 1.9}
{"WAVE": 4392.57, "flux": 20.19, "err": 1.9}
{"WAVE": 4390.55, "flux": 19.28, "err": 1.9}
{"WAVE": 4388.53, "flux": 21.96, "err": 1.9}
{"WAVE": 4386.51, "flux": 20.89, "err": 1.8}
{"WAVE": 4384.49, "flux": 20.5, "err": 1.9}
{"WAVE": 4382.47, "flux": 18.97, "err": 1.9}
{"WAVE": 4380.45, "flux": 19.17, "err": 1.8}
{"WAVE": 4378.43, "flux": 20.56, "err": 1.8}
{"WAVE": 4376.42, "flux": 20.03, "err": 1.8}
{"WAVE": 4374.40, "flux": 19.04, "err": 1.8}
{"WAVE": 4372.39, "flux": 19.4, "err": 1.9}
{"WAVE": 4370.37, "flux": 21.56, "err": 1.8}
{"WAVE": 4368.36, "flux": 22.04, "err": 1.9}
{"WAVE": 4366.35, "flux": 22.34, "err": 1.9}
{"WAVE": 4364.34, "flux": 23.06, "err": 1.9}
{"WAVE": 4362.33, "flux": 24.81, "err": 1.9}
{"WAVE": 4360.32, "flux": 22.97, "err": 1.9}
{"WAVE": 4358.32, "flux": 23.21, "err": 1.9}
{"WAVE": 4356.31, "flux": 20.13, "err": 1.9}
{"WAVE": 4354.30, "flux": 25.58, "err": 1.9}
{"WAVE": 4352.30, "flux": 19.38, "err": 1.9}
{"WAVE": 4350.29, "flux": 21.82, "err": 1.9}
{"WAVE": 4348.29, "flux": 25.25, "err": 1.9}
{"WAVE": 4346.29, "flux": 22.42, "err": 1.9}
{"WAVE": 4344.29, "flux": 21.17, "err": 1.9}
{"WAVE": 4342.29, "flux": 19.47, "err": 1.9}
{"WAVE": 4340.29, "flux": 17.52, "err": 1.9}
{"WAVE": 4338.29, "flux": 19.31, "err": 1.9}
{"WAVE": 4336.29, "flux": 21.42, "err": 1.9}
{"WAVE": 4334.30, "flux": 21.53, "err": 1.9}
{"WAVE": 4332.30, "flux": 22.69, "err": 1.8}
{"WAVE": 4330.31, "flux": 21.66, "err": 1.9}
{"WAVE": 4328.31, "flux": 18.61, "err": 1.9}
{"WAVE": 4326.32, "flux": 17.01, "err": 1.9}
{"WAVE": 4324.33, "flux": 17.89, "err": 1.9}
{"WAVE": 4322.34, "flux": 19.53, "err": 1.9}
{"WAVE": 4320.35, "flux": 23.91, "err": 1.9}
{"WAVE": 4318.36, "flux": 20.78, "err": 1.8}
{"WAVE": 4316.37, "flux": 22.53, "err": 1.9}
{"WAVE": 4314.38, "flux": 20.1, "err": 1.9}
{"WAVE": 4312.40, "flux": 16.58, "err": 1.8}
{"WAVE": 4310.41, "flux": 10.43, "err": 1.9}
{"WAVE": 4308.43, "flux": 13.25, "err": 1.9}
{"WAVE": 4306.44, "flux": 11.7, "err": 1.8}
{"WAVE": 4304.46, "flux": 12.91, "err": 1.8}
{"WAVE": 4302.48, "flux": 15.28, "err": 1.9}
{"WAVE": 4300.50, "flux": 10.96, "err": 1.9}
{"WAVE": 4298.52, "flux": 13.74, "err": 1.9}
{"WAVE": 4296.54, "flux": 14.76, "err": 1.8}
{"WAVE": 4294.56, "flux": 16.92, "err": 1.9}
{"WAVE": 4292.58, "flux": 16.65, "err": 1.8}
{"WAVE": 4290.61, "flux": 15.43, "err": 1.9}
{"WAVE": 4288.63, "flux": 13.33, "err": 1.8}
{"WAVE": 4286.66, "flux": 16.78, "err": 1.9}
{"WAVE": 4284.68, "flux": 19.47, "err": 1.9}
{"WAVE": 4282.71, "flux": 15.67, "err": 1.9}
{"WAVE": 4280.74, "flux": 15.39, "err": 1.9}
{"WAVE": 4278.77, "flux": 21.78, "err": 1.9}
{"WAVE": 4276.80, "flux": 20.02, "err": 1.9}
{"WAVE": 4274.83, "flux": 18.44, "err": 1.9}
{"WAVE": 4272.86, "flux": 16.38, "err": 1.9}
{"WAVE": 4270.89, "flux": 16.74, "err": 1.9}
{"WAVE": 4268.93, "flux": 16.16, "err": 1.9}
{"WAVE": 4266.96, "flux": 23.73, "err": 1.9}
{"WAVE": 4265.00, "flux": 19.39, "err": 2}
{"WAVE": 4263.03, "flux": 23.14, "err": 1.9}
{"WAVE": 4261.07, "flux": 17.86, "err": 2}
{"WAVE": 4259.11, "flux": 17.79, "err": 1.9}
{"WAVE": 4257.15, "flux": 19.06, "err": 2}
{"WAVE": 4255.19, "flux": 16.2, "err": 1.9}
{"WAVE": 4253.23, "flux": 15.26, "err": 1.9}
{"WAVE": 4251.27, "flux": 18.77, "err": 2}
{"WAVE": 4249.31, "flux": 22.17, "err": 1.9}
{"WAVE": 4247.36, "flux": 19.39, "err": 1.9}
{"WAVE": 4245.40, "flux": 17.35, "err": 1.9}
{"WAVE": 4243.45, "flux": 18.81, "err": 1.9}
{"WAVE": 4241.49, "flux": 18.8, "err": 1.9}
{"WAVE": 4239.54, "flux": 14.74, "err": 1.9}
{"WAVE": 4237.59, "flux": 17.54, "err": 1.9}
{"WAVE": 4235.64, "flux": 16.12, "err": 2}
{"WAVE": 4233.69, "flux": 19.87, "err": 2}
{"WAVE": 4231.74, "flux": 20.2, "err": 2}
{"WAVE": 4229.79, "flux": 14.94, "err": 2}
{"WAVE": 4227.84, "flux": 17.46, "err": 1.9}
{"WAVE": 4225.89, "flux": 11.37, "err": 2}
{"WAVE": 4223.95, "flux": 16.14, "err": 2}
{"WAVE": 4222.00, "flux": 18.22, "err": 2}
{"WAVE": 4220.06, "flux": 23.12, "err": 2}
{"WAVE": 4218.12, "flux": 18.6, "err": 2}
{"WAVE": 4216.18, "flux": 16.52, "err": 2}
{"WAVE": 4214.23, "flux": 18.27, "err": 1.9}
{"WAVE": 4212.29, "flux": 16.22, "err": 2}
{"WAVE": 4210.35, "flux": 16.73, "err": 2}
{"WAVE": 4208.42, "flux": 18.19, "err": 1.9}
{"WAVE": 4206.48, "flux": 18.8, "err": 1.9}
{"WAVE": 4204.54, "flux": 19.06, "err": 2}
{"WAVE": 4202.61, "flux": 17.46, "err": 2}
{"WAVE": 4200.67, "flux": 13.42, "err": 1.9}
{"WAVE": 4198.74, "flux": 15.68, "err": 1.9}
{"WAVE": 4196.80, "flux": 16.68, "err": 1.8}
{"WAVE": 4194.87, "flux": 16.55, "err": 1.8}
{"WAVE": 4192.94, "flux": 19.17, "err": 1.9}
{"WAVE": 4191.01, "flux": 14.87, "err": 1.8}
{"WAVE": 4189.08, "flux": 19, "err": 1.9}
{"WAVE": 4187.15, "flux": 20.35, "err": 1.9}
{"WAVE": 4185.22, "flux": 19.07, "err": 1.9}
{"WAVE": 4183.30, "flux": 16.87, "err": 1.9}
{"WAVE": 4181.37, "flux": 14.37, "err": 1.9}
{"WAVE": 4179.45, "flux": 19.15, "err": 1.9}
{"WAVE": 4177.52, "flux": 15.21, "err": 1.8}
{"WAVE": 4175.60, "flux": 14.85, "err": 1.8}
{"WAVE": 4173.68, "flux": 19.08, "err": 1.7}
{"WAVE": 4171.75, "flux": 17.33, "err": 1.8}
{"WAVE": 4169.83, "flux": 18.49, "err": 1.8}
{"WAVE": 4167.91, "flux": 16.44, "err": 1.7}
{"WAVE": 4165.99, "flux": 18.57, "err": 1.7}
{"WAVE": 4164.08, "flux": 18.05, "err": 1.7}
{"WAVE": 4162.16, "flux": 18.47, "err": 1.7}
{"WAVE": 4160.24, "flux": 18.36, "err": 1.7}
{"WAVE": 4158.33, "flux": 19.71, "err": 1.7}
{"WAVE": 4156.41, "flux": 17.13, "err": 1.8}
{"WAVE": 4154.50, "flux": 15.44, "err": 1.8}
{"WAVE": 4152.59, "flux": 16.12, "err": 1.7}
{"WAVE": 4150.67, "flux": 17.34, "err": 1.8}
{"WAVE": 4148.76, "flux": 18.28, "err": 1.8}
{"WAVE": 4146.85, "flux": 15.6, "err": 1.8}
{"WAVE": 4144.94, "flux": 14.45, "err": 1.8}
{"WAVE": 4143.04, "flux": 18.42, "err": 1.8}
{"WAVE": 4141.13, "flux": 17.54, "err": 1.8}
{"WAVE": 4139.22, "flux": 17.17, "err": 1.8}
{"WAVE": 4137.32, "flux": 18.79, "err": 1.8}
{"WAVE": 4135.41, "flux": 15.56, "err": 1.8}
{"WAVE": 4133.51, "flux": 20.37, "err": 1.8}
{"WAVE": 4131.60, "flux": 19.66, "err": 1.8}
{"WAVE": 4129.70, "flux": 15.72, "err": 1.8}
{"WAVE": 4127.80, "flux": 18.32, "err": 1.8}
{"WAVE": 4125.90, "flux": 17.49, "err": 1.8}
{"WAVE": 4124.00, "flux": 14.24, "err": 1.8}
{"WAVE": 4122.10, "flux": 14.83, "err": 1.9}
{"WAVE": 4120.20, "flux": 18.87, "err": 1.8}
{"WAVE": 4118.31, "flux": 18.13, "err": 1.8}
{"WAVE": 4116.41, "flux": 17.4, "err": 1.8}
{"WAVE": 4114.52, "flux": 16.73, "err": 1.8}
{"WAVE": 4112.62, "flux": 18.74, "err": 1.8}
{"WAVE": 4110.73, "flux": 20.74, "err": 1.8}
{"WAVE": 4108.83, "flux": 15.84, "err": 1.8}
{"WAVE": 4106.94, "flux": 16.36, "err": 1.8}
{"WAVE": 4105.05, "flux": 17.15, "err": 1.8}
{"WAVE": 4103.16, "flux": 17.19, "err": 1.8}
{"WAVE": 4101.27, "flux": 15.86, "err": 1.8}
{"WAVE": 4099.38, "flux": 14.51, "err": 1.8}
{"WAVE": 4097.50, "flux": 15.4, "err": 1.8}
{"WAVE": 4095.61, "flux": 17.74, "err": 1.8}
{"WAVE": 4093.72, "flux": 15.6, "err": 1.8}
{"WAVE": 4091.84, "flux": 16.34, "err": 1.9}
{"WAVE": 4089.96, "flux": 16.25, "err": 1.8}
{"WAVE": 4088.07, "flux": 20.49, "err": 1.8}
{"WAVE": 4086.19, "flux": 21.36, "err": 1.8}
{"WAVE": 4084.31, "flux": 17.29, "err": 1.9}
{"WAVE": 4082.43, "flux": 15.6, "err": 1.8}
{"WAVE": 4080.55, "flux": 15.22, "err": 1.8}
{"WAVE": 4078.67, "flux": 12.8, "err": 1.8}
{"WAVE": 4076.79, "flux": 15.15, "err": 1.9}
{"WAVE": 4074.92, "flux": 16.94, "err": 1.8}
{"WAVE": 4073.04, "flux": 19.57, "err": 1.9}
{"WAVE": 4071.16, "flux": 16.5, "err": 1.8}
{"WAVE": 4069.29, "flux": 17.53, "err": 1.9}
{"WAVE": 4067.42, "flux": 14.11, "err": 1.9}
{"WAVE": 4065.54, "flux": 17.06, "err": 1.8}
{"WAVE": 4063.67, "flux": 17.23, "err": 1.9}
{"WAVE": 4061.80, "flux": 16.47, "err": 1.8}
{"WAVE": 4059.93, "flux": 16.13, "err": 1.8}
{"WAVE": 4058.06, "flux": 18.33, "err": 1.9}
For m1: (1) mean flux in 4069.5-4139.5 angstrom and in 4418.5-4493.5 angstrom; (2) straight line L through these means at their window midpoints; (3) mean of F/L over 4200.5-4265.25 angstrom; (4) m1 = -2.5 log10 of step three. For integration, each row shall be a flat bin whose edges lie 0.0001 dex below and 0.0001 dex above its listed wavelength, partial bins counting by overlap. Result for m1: 0.10 mag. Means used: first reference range 17.1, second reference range 24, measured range 17.9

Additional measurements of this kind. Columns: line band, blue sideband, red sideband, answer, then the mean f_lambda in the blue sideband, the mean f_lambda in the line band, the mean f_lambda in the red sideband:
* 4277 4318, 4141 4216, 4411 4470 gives 0.245 mag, 17.3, 15.8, 22.9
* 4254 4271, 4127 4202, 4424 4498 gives 0.030 mag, 17.3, 19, 23.9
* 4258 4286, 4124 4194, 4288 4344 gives -0.075 mag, 17.5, 18.7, 17.4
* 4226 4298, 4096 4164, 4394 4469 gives 0.104 mag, 17.2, 17.7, 22.5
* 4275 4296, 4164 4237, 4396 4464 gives 0.128 mag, 17.4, 17.1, 22.6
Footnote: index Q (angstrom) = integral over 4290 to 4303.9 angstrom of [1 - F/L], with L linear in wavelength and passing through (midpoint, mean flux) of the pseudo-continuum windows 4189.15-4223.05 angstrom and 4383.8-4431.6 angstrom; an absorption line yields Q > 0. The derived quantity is 3.4 angstrom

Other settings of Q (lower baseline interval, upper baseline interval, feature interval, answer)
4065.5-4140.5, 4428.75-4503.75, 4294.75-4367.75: 7.65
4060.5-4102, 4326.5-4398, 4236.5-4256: 1.38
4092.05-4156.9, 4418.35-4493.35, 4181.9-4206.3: 1.49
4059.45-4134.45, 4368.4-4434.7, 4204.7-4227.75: 1.53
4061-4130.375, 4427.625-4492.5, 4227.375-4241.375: 1.58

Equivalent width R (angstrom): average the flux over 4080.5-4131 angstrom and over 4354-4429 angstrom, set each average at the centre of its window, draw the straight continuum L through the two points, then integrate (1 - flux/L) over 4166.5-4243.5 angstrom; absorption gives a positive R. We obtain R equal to 5.5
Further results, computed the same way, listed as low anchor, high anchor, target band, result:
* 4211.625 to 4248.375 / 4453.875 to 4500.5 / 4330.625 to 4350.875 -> -0.70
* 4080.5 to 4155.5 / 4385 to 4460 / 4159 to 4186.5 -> 0.87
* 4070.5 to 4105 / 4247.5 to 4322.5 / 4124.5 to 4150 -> -0.90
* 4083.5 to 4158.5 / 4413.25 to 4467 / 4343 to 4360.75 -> -0.82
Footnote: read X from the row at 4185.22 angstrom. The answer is 19.07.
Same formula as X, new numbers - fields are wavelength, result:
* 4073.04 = 19.57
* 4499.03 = 25.94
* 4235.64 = 16.12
